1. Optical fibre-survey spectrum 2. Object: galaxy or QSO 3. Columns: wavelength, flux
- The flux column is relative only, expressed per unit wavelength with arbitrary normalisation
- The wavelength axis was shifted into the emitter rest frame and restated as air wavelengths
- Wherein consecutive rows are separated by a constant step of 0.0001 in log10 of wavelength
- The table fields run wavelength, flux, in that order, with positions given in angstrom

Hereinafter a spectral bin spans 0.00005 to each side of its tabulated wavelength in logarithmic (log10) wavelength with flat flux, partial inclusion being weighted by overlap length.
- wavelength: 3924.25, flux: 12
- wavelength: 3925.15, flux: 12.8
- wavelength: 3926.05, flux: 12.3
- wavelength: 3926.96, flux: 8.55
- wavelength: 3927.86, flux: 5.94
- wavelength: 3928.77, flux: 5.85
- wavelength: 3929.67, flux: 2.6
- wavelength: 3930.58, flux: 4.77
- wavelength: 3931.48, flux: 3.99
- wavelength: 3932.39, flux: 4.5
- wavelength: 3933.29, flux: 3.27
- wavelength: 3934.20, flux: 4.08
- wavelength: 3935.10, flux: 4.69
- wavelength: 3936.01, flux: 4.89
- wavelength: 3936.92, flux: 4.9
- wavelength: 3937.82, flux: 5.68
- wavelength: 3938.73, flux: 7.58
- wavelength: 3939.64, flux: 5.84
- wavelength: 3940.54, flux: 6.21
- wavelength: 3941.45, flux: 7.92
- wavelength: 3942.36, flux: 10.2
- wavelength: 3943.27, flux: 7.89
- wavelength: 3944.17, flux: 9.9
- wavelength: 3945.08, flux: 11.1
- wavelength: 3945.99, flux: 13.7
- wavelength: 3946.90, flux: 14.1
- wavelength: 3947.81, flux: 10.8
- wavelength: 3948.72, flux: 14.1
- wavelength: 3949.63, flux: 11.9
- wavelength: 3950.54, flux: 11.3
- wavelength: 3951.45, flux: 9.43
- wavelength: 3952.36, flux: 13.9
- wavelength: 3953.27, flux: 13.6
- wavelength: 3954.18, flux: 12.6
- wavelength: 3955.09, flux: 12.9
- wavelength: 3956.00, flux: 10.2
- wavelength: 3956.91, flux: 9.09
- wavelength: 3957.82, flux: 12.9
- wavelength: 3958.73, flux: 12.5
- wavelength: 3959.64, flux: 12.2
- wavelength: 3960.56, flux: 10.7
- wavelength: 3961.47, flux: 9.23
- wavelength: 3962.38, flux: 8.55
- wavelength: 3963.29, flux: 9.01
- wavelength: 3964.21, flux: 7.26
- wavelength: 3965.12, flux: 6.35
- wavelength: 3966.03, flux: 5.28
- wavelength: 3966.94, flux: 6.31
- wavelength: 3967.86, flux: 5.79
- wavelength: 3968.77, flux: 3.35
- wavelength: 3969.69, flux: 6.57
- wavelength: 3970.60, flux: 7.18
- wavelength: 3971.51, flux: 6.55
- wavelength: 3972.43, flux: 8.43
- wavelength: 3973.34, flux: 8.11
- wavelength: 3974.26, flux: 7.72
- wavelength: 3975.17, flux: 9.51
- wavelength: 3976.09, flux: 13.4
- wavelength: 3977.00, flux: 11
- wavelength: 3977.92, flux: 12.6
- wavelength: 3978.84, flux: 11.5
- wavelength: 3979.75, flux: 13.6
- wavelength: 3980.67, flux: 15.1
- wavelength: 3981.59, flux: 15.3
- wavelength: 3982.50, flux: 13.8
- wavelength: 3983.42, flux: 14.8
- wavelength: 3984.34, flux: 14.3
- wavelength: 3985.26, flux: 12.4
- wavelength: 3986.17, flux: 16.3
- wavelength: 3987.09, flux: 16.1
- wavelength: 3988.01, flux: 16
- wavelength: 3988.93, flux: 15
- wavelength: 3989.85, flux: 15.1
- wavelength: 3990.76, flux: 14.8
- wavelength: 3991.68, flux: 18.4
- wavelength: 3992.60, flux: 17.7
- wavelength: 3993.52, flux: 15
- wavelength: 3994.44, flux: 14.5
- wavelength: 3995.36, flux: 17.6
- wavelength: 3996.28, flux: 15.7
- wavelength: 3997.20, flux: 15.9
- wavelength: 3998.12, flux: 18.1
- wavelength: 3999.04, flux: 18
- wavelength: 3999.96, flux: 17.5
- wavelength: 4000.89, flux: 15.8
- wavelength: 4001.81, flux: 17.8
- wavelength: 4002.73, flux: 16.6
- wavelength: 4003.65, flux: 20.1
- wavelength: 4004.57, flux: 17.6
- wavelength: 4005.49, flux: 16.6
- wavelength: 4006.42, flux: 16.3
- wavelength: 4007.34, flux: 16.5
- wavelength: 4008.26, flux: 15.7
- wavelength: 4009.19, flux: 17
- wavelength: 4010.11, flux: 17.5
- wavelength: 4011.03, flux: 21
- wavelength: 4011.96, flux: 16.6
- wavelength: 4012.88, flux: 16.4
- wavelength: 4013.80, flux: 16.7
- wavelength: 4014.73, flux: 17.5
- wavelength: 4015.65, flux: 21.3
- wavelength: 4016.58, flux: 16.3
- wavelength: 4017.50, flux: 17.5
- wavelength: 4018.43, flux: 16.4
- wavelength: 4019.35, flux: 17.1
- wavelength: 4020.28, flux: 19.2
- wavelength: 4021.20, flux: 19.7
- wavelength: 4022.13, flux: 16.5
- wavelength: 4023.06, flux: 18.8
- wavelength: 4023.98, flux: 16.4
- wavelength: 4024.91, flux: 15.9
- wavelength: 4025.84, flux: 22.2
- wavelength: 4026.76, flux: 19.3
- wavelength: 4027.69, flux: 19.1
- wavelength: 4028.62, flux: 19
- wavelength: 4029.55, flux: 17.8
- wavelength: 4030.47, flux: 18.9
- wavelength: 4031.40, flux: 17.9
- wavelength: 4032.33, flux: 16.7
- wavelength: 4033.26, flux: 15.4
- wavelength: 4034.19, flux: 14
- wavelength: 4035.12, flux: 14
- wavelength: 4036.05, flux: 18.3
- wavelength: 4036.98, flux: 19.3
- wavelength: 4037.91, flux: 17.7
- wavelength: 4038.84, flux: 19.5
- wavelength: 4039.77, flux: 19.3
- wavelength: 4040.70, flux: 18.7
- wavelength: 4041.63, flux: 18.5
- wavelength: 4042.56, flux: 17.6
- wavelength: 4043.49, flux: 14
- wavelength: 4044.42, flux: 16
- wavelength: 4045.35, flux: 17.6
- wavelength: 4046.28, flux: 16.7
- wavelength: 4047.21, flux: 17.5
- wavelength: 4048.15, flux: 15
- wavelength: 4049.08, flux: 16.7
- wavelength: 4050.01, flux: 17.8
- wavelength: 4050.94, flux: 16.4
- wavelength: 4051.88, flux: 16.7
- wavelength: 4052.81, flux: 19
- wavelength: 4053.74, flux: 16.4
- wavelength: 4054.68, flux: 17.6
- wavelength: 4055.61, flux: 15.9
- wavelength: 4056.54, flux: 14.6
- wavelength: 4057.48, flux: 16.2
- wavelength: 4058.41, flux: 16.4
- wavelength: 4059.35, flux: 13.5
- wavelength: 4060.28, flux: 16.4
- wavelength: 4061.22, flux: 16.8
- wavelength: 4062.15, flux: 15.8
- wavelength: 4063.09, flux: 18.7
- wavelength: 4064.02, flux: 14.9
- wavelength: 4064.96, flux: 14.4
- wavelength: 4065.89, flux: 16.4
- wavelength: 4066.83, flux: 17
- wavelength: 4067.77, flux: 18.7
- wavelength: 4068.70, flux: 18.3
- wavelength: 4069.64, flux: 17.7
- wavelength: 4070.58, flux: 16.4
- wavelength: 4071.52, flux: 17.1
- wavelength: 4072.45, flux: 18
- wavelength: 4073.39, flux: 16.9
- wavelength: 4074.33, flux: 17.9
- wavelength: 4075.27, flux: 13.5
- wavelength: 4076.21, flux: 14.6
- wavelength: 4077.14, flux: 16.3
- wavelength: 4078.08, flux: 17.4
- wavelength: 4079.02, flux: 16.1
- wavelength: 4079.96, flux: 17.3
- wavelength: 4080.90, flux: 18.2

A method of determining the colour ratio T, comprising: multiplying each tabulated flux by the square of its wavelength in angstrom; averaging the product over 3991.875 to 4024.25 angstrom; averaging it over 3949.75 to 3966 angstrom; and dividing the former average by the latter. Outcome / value 1.68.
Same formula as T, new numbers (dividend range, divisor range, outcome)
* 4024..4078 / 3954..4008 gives 1.37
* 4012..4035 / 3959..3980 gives 2.09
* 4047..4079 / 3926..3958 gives 2.03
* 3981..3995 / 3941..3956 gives 1.35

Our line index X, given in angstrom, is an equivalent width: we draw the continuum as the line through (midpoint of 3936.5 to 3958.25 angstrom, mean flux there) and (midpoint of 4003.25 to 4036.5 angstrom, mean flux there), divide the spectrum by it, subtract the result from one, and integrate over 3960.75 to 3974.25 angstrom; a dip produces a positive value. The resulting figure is 5.7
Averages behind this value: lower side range 10.3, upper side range 17.6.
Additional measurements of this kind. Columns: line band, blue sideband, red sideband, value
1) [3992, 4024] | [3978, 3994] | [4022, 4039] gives -1.94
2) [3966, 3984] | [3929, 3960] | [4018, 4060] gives 2.81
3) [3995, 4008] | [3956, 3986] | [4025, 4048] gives -3.39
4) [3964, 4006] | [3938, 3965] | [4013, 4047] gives 2.00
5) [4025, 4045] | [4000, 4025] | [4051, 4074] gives -0.74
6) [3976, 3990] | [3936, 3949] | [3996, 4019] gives 0.08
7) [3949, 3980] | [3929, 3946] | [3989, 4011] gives 2.29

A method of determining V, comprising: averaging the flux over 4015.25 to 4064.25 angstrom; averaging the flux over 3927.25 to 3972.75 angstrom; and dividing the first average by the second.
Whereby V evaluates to 2.1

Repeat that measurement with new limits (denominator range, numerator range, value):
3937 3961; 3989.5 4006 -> 1.59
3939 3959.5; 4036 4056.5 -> 1.57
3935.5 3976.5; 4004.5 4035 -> 1.90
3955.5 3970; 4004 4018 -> 2.05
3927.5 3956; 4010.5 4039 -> 2.11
